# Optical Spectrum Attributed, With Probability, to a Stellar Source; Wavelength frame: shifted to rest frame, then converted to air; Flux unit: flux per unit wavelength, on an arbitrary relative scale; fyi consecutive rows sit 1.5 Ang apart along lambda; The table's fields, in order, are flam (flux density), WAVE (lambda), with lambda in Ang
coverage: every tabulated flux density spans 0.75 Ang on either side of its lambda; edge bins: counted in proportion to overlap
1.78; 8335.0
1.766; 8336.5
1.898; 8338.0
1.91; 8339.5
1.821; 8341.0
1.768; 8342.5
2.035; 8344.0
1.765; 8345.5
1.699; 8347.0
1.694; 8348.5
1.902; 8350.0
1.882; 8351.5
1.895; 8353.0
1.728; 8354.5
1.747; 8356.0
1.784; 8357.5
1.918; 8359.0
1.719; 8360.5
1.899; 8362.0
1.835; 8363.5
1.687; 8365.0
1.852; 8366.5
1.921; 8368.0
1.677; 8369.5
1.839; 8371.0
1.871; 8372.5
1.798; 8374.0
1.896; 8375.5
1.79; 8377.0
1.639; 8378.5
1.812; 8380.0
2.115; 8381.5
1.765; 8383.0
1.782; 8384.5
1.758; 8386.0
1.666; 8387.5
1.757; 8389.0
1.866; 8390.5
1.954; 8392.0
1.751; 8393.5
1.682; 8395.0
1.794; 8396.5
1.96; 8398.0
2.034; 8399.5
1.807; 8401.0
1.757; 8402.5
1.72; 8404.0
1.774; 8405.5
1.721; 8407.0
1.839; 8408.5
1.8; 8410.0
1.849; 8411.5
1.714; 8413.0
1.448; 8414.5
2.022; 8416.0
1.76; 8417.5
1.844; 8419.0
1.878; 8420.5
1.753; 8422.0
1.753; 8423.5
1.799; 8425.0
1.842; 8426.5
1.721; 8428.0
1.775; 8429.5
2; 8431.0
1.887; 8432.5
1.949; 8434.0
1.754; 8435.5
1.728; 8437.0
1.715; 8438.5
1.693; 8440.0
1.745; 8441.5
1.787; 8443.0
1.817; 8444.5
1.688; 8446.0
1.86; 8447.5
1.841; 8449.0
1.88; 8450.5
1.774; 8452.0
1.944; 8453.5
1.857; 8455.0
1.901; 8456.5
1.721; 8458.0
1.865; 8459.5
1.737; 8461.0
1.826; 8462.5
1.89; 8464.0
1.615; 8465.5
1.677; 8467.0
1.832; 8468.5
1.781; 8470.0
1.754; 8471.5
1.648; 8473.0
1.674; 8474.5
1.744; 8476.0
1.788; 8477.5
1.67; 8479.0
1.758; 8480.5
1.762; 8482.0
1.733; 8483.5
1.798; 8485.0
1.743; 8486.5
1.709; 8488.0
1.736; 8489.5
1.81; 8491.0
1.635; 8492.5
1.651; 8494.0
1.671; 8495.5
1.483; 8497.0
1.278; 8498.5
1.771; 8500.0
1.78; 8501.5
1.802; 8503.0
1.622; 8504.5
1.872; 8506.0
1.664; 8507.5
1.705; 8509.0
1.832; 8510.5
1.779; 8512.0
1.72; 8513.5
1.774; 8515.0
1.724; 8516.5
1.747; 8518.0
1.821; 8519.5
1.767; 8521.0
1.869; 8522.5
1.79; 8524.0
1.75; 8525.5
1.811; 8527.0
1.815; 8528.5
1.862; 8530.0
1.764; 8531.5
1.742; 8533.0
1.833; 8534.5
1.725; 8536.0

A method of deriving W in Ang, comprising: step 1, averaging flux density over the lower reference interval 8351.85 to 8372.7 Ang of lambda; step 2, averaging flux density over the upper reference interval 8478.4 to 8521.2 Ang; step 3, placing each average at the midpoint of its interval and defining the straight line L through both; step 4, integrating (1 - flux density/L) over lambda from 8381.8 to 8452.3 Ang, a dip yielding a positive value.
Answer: -1.0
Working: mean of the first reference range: 1.81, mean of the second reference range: 1.72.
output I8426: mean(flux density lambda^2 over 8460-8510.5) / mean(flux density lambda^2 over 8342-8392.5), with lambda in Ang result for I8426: 1.0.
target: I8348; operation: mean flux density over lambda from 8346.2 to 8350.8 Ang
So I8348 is 1.77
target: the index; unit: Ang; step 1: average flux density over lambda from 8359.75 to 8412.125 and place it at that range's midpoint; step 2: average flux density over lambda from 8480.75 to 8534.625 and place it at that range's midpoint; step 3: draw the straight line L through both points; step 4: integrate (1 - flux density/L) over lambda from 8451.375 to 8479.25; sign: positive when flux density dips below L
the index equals -0.2 Ang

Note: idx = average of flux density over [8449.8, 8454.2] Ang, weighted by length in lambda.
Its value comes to 1.86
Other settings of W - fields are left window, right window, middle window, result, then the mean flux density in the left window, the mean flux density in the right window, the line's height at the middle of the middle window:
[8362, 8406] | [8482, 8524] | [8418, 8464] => -1.1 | 1.81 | 1.72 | 1.77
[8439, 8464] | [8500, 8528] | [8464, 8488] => 0.8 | 1.81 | 1.77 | 1.79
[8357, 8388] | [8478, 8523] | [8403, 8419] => 0.1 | 1.81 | 1.72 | 1.79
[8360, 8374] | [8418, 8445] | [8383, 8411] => 0.1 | 1.81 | 1.8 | 1.81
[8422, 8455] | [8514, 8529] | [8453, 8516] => 2.0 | 1.81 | 1.79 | 1.79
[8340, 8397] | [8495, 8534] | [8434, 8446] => 0.1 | 1.81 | 1.74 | 1.78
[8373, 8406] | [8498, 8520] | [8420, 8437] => -0.4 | 1.81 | 1.73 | 1.79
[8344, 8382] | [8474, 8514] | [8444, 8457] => -0.7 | 1.82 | 1.71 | 1.75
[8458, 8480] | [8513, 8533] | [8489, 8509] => 1.1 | 1.75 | 1.78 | 1.77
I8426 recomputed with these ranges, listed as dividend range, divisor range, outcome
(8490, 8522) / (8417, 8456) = 0.96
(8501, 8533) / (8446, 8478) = 1.00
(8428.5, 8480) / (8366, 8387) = 1.00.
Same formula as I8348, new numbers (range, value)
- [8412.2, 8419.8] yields 1.76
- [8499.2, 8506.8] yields 1.77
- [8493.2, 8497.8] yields 1.6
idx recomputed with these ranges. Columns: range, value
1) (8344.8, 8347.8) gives 1.73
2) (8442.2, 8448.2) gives 1.79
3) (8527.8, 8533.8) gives 1.8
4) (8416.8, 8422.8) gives 1.81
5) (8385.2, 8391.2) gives 1.76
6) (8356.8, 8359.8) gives 1.85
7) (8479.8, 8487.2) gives 1.76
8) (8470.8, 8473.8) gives 1.7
